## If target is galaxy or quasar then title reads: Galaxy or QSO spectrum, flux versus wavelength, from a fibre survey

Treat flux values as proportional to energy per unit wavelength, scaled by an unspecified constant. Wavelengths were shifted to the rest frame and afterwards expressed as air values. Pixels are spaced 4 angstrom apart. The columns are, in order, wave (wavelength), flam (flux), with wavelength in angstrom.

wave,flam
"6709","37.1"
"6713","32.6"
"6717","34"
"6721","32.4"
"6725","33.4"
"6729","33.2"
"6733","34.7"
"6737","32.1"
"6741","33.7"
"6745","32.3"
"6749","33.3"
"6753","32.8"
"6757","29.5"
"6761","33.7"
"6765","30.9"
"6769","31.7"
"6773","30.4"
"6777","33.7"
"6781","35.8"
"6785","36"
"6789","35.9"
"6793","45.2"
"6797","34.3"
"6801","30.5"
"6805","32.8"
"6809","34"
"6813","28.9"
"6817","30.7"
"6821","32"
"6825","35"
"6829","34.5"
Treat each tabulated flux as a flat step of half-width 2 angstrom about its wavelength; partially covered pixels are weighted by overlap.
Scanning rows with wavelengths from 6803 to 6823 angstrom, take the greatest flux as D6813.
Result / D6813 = 34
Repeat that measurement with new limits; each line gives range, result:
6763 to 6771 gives 31.7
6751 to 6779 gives 33.7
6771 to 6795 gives 45.2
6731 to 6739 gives 34.7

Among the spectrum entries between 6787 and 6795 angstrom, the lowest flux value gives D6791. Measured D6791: 35.9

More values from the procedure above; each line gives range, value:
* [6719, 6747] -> 32.1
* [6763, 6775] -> 30.4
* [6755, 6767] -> 29.5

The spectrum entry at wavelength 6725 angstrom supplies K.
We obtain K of 33.4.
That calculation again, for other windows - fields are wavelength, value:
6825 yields 35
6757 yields 29.5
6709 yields 37.1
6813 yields 28.9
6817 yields 30.7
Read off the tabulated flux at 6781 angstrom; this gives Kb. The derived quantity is 35.8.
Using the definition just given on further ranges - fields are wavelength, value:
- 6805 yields 32.8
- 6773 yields 30.4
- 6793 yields 45.2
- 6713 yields 32.6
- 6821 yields 32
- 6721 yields 32.4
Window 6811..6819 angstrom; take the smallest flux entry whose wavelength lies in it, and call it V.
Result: 28.9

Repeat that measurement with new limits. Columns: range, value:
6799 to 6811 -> 30.5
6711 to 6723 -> 32.4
